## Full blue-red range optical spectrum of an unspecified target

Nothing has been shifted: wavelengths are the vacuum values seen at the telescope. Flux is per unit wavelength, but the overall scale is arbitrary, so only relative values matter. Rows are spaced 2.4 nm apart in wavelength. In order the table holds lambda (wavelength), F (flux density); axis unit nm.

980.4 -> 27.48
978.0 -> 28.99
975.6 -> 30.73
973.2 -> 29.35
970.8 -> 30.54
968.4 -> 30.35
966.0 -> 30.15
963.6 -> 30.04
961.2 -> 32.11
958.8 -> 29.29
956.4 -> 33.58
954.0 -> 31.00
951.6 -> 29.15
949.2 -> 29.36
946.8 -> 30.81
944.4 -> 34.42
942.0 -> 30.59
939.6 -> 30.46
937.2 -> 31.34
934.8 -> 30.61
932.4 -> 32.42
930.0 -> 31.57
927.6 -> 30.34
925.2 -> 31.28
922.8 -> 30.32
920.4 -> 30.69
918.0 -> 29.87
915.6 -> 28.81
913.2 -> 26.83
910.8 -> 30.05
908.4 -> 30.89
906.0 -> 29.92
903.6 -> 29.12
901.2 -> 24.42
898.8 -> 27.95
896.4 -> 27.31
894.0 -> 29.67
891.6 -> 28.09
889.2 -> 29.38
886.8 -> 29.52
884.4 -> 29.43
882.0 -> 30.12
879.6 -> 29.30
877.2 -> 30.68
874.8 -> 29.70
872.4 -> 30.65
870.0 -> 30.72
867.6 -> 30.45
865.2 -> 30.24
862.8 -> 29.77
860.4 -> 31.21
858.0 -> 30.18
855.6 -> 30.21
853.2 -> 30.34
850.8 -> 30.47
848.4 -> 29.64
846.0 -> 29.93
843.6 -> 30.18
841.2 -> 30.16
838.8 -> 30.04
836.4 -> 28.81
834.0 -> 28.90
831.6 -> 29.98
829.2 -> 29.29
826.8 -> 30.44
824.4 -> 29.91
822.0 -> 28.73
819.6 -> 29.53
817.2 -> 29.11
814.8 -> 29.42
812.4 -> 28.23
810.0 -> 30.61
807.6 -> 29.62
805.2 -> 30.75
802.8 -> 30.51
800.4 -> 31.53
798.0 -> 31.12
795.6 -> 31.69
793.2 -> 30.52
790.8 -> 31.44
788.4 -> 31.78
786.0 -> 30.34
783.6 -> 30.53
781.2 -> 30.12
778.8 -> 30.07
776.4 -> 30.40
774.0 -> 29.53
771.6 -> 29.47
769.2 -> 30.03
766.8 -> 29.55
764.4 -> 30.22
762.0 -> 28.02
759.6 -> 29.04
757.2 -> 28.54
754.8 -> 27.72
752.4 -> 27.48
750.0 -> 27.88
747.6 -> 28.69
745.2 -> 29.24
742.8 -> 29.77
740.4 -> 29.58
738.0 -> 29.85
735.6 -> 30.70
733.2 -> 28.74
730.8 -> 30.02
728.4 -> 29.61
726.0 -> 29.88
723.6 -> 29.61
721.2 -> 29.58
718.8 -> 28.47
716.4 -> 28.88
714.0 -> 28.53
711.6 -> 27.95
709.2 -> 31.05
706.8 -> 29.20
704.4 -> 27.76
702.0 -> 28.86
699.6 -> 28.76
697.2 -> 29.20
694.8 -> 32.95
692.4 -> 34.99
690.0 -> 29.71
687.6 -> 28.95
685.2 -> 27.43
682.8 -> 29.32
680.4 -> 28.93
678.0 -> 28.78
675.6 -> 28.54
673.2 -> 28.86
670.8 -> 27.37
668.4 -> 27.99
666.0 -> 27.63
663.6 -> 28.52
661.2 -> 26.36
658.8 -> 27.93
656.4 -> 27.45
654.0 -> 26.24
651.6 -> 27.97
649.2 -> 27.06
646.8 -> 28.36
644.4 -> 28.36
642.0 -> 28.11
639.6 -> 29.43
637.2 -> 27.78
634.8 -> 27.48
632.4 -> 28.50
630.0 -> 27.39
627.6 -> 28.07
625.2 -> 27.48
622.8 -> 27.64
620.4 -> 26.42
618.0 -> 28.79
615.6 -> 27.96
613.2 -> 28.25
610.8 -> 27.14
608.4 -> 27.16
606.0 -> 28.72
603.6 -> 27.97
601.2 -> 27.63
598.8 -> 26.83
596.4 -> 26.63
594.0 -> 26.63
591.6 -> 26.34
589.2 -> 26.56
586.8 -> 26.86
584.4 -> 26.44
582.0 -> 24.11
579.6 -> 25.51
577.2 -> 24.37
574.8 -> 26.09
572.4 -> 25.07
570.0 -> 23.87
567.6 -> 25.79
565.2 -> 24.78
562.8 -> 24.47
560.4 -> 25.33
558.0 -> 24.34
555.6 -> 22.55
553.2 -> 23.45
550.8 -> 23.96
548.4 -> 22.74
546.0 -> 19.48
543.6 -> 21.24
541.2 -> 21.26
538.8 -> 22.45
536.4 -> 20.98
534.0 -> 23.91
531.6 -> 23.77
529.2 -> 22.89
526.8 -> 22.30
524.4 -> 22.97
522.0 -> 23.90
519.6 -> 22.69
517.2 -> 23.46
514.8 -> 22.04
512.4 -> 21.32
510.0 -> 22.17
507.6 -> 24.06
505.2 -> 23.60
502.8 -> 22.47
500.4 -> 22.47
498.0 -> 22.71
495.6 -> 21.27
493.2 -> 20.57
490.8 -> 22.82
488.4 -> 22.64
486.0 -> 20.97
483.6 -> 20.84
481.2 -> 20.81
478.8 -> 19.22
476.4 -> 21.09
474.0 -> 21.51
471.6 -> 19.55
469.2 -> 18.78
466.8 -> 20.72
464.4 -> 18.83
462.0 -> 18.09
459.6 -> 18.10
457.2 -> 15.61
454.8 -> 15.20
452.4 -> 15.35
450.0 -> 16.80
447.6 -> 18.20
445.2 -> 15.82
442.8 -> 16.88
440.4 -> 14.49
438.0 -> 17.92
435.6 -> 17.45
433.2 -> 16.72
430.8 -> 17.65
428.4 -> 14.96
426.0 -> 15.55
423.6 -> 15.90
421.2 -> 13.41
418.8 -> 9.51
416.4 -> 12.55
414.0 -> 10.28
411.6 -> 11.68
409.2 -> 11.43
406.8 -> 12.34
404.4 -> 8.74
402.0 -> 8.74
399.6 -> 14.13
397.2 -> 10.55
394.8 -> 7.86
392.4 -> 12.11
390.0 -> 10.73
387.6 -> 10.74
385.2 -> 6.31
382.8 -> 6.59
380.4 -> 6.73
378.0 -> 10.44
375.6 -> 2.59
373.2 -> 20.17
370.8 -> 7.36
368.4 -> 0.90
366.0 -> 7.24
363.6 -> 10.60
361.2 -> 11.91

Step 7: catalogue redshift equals 0.05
